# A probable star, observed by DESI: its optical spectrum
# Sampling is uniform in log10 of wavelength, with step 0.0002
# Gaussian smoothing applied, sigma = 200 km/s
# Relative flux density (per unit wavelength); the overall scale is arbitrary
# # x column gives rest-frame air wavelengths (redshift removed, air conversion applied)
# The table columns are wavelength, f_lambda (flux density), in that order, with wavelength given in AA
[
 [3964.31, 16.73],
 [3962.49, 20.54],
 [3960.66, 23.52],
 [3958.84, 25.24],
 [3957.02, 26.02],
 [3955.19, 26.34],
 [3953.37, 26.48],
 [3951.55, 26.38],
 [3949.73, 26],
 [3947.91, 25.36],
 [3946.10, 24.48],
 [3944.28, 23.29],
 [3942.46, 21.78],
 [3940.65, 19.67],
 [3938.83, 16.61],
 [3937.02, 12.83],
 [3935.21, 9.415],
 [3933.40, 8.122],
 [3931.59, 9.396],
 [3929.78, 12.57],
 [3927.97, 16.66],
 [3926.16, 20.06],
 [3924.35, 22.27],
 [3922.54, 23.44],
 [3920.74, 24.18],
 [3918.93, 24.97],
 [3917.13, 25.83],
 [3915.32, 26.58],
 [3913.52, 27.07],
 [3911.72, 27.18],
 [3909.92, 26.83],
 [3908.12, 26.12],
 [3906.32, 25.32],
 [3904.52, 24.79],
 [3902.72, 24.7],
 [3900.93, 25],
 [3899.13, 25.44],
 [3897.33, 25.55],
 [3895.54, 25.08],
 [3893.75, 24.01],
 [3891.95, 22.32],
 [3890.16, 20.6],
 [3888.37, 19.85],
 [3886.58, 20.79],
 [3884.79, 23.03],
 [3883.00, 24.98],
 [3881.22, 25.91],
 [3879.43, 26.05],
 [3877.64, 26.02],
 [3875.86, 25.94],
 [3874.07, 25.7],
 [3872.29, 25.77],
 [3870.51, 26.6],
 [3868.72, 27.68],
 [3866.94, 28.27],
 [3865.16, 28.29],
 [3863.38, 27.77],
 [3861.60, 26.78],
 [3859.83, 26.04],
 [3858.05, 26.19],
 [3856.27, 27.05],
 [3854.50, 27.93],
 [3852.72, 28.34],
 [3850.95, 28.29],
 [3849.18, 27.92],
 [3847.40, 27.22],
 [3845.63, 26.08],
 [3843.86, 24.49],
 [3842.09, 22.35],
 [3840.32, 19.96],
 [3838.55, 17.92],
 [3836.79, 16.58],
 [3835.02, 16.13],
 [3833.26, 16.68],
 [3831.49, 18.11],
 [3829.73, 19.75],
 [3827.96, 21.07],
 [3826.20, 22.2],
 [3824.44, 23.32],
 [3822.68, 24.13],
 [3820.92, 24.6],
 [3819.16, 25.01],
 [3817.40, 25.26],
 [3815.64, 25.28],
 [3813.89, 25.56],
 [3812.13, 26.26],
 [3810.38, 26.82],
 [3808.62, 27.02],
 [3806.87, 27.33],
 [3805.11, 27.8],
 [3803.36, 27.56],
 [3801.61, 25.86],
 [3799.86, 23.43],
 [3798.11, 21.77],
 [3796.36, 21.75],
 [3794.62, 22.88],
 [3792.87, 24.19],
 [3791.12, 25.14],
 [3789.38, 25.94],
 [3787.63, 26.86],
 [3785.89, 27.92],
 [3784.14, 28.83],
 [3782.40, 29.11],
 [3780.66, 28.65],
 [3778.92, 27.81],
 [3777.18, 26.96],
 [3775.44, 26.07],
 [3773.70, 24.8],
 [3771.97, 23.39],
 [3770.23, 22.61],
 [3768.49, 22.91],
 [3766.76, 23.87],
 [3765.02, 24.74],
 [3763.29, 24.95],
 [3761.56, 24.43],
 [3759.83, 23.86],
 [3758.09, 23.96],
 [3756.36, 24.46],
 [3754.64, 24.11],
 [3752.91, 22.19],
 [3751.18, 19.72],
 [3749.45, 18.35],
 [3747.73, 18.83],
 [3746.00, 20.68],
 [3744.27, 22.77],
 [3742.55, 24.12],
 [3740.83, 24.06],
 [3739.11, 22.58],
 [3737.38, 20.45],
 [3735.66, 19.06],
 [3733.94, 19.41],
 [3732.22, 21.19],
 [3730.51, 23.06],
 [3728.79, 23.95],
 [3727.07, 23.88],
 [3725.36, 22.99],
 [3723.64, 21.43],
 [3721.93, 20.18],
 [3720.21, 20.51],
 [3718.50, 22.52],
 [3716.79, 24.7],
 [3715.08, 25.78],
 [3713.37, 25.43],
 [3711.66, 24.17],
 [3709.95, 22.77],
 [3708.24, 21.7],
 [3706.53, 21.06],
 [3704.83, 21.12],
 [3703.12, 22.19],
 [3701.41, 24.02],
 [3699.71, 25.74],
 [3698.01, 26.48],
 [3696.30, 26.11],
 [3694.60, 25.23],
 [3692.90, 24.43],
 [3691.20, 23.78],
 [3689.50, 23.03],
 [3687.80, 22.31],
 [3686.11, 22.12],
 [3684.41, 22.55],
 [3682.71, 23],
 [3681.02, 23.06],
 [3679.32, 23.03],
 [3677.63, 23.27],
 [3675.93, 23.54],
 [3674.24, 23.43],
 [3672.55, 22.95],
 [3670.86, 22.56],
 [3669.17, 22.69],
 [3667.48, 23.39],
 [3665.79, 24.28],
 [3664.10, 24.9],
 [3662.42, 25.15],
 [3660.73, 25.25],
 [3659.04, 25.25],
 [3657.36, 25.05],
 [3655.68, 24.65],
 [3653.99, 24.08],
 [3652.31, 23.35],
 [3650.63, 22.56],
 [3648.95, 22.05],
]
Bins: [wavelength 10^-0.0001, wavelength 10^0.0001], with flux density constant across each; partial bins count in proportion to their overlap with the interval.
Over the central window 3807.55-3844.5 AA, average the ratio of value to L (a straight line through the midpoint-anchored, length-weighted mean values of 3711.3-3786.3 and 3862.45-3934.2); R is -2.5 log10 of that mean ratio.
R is 0.06 mag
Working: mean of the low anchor 23.5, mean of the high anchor 23.7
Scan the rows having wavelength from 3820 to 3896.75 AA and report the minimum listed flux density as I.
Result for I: 16.13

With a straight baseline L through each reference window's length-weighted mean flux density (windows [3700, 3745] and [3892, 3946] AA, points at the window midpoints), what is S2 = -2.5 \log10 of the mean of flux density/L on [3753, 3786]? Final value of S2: -0.14 mag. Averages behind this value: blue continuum 22.5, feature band 25.3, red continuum 21.6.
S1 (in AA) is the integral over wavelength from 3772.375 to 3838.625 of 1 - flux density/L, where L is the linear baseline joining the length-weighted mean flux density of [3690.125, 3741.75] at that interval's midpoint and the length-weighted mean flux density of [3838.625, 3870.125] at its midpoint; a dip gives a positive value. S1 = 1.95 AA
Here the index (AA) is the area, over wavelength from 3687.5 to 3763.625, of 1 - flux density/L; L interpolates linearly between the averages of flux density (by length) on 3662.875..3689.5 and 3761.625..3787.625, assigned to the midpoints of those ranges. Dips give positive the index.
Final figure 5.2 AA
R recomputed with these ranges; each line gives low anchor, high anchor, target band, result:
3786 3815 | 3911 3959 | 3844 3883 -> -0.144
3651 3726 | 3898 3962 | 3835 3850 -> 0.016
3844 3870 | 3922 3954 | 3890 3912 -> -0.098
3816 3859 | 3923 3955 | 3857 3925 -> -0.197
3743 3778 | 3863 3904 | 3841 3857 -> -0.088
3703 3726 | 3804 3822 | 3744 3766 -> 0.071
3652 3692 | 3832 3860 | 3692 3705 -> -0.044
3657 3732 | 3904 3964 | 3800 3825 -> -0.139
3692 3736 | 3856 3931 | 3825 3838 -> 0.270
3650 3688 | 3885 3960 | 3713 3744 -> 0.039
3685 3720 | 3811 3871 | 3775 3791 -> -0.147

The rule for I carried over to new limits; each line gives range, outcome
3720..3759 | 18.35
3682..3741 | 19.06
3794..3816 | 21.75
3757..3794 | 22.61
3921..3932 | 9.396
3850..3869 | 26.04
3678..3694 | 22.12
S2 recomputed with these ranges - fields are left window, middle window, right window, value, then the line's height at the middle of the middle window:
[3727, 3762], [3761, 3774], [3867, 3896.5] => -0.07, 22.5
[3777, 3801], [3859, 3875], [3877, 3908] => -0.10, 24.5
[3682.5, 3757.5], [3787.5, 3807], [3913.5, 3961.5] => -0.13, 22.1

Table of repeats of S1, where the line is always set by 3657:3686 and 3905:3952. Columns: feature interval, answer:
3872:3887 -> -2.29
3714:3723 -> 0.17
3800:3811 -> -2.18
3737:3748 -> 0.40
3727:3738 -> 0.79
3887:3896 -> -0.24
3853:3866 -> -3.16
